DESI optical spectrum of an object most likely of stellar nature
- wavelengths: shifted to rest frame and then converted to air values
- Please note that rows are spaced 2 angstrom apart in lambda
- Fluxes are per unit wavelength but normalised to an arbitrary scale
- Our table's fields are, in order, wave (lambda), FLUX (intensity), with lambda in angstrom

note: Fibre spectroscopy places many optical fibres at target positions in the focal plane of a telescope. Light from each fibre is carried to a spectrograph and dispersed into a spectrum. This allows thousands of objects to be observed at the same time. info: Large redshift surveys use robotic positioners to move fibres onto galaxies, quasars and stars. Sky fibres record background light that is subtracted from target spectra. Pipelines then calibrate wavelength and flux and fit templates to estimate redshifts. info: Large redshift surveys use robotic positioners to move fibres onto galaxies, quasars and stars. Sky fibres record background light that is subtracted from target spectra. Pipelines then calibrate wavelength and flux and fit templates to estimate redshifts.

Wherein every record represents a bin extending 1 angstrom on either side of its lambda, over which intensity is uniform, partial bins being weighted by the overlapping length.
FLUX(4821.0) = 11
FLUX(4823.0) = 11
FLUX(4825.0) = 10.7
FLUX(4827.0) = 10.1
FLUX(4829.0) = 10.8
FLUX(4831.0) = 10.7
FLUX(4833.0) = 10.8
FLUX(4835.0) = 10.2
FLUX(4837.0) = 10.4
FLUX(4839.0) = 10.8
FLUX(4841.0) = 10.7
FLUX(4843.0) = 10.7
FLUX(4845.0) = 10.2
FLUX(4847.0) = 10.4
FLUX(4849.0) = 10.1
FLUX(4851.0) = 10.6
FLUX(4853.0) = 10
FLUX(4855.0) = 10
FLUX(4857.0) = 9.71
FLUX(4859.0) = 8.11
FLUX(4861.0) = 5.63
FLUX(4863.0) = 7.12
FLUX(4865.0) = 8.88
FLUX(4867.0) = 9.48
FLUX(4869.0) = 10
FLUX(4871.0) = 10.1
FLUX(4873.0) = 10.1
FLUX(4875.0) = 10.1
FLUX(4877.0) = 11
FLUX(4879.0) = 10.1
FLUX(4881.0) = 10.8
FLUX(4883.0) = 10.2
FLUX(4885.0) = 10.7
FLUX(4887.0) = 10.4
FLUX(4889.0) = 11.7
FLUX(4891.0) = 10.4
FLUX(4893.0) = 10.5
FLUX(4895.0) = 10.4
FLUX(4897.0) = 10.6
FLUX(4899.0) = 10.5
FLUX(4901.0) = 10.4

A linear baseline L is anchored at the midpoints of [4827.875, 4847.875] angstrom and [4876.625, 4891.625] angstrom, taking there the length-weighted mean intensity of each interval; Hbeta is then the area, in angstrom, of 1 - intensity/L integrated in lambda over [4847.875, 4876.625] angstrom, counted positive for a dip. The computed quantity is 3.5 angstrom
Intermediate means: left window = 10.6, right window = 10.7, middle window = 9.32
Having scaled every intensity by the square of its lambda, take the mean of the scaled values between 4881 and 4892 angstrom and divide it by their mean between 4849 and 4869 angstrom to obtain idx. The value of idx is 1.21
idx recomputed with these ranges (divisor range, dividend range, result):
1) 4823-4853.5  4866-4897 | 1.01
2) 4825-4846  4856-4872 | 0.83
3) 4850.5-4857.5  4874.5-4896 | 1.07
